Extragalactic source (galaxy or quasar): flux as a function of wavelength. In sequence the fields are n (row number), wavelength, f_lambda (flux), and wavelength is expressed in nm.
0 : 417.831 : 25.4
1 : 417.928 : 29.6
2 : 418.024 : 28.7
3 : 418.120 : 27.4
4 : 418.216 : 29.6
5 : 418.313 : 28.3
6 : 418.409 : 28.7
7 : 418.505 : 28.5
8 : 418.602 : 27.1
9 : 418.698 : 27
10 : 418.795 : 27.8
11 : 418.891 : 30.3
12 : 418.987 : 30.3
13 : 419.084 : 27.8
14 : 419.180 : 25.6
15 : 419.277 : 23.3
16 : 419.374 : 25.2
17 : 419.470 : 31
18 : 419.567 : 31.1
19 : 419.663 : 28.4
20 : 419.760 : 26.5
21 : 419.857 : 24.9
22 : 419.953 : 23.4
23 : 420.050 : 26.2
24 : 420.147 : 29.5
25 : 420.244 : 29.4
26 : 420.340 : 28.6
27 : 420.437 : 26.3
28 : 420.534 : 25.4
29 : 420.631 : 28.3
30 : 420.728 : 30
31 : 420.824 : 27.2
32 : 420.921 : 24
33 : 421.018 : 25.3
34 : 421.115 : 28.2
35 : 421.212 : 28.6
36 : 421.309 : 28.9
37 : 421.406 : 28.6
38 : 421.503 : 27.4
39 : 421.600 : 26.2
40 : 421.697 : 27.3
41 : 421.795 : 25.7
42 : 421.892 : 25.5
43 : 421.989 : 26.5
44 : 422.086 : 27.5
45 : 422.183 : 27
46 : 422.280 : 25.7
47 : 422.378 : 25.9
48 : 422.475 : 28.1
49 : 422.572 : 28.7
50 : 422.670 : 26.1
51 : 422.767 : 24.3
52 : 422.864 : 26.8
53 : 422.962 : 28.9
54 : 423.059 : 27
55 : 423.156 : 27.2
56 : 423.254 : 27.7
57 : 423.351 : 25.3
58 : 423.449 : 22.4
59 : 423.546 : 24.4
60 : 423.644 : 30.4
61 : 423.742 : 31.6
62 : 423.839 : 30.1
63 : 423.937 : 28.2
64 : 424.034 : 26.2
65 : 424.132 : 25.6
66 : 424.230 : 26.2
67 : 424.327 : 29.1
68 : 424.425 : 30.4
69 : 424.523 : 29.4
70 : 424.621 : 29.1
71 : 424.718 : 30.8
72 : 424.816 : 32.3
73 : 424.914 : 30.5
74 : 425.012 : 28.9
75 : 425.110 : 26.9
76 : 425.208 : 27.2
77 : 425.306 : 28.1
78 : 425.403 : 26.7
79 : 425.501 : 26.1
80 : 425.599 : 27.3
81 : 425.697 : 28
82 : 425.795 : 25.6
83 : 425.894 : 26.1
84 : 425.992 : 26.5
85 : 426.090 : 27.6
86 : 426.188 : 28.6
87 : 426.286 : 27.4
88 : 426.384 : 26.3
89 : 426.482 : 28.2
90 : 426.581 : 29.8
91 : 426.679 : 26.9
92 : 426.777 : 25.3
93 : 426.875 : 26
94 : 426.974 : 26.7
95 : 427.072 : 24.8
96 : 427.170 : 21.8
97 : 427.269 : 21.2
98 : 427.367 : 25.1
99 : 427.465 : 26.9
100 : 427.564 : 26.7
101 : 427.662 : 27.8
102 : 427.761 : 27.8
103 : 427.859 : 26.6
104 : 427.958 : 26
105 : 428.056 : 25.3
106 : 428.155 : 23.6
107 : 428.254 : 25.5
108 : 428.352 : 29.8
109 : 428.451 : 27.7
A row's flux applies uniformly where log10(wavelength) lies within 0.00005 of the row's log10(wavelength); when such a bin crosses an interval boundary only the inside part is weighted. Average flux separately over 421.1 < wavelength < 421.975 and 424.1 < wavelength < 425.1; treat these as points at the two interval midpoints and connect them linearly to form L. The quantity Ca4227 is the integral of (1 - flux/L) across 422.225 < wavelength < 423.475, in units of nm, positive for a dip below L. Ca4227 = 0.07 nm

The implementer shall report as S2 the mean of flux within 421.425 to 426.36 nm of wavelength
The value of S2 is 27.5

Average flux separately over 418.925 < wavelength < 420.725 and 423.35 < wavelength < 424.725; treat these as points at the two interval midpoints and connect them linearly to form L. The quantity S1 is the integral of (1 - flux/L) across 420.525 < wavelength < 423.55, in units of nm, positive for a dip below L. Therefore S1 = 0.10 nm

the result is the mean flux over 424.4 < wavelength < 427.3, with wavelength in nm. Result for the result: 27.4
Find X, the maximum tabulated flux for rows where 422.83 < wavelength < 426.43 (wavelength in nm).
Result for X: 32.3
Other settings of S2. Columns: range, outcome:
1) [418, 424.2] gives 27.3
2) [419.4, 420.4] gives 27.8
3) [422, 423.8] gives 27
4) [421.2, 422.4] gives 26.9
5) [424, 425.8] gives 28.2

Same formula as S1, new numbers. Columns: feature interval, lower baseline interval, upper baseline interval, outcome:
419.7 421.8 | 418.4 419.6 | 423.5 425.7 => 0.07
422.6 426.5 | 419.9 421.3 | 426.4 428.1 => -0.16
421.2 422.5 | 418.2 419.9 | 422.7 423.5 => -0.01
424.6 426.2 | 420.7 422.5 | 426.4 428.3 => -0.10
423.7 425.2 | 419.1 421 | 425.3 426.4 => -0.11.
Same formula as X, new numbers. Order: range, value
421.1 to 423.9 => 31.6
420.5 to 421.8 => 30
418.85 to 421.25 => 31.1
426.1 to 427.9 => 29.8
